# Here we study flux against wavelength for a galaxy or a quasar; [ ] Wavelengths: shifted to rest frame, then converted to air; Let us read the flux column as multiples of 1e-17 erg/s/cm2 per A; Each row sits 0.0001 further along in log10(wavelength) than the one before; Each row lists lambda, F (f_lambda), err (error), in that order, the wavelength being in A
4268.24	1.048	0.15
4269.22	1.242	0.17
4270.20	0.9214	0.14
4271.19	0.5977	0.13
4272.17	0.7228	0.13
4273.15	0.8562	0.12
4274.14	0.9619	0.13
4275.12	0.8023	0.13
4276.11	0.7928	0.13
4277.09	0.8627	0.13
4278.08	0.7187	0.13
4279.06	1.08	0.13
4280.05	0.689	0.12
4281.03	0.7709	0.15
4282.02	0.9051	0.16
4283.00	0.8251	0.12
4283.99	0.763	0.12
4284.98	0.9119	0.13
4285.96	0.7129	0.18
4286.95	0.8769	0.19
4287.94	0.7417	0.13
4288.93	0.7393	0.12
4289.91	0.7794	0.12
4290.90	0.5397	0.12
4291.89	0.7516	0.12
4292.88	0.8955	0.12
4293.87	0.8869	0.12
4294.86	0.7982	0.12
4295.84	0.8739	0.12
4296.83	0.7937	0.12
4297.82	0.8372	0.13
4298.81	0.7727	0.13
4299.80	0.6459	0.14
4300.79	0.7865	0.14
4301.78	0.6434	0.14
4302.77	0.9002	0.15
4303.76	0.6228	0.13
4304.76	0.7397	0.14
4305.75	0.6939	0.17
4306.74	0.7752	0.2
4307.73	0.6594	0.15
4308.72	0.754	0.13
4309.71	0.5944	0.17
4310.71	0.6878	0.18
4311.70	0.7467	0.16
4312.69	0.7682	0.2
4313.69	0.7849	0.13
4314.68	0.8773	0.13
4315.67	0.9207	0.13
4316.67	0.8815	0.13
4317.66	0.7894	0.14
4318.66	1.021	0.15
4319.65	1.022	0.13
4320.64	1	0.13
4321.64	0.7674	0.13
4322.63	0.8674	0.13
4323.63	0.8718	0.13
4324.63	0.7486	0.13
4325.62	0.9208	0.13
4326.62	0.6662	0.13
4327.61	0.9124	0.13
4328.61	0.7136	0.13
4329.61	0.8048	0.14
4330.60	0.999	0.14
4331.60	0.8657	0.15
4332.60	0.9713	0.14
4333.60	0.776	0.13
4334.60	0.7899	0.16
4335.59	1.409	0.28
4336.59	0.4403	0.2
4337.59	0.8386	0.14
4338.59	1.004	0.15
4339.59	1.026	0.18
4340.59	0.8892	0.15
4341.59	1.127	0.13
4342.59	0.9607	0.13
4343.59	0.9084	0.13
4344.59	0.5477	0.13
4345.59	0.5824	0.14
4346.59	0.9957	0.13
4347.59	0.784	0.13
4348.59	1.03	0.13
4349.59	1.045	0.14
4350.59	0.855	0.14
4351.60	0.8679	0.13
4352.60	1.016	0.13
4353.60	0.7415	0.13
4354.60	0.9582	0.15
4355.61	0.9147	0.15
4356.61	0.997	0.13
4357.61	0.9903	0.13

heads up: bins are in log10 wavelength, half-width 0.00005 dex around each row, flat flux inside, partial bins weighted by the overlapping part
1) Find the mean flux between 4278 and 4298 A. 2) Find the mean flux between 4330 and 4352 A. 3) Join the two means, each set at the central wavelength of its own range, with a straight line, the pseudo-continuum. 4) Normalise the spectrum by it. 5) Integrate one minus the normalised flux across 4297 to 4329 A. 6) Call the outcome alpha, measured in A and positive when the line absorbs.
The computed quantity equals 2.1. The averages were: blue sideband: 0.806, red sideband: 0.896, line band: 0.794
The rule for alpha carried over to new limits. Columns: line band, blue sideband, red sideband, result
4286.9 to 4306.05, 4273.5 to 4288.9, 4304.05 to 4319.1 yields 0.87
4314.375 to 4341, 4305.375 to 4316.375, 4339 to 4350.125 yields -1.78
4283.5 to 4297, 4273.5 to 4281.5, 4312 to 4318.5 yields 0.77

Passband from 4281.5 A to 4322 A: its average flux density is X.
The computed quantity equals 0.792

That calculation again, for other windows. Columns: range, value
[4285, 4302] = 0.775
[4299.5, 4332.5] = 0.805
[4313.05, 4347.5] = 0.872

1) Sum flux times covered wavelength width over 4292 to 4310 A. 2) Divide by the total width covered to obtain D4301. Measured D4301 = 0.762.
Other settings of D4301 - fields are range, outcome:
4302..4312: 0.715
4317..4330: 0.855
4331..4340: 0.902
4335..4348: 0.886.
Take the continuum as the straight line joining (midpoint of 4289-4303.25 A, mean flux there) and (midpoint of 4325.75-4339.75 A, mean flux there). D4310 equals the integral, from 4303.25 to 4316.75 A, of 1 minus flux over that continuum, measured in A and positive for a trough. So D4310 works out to 1.11 A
